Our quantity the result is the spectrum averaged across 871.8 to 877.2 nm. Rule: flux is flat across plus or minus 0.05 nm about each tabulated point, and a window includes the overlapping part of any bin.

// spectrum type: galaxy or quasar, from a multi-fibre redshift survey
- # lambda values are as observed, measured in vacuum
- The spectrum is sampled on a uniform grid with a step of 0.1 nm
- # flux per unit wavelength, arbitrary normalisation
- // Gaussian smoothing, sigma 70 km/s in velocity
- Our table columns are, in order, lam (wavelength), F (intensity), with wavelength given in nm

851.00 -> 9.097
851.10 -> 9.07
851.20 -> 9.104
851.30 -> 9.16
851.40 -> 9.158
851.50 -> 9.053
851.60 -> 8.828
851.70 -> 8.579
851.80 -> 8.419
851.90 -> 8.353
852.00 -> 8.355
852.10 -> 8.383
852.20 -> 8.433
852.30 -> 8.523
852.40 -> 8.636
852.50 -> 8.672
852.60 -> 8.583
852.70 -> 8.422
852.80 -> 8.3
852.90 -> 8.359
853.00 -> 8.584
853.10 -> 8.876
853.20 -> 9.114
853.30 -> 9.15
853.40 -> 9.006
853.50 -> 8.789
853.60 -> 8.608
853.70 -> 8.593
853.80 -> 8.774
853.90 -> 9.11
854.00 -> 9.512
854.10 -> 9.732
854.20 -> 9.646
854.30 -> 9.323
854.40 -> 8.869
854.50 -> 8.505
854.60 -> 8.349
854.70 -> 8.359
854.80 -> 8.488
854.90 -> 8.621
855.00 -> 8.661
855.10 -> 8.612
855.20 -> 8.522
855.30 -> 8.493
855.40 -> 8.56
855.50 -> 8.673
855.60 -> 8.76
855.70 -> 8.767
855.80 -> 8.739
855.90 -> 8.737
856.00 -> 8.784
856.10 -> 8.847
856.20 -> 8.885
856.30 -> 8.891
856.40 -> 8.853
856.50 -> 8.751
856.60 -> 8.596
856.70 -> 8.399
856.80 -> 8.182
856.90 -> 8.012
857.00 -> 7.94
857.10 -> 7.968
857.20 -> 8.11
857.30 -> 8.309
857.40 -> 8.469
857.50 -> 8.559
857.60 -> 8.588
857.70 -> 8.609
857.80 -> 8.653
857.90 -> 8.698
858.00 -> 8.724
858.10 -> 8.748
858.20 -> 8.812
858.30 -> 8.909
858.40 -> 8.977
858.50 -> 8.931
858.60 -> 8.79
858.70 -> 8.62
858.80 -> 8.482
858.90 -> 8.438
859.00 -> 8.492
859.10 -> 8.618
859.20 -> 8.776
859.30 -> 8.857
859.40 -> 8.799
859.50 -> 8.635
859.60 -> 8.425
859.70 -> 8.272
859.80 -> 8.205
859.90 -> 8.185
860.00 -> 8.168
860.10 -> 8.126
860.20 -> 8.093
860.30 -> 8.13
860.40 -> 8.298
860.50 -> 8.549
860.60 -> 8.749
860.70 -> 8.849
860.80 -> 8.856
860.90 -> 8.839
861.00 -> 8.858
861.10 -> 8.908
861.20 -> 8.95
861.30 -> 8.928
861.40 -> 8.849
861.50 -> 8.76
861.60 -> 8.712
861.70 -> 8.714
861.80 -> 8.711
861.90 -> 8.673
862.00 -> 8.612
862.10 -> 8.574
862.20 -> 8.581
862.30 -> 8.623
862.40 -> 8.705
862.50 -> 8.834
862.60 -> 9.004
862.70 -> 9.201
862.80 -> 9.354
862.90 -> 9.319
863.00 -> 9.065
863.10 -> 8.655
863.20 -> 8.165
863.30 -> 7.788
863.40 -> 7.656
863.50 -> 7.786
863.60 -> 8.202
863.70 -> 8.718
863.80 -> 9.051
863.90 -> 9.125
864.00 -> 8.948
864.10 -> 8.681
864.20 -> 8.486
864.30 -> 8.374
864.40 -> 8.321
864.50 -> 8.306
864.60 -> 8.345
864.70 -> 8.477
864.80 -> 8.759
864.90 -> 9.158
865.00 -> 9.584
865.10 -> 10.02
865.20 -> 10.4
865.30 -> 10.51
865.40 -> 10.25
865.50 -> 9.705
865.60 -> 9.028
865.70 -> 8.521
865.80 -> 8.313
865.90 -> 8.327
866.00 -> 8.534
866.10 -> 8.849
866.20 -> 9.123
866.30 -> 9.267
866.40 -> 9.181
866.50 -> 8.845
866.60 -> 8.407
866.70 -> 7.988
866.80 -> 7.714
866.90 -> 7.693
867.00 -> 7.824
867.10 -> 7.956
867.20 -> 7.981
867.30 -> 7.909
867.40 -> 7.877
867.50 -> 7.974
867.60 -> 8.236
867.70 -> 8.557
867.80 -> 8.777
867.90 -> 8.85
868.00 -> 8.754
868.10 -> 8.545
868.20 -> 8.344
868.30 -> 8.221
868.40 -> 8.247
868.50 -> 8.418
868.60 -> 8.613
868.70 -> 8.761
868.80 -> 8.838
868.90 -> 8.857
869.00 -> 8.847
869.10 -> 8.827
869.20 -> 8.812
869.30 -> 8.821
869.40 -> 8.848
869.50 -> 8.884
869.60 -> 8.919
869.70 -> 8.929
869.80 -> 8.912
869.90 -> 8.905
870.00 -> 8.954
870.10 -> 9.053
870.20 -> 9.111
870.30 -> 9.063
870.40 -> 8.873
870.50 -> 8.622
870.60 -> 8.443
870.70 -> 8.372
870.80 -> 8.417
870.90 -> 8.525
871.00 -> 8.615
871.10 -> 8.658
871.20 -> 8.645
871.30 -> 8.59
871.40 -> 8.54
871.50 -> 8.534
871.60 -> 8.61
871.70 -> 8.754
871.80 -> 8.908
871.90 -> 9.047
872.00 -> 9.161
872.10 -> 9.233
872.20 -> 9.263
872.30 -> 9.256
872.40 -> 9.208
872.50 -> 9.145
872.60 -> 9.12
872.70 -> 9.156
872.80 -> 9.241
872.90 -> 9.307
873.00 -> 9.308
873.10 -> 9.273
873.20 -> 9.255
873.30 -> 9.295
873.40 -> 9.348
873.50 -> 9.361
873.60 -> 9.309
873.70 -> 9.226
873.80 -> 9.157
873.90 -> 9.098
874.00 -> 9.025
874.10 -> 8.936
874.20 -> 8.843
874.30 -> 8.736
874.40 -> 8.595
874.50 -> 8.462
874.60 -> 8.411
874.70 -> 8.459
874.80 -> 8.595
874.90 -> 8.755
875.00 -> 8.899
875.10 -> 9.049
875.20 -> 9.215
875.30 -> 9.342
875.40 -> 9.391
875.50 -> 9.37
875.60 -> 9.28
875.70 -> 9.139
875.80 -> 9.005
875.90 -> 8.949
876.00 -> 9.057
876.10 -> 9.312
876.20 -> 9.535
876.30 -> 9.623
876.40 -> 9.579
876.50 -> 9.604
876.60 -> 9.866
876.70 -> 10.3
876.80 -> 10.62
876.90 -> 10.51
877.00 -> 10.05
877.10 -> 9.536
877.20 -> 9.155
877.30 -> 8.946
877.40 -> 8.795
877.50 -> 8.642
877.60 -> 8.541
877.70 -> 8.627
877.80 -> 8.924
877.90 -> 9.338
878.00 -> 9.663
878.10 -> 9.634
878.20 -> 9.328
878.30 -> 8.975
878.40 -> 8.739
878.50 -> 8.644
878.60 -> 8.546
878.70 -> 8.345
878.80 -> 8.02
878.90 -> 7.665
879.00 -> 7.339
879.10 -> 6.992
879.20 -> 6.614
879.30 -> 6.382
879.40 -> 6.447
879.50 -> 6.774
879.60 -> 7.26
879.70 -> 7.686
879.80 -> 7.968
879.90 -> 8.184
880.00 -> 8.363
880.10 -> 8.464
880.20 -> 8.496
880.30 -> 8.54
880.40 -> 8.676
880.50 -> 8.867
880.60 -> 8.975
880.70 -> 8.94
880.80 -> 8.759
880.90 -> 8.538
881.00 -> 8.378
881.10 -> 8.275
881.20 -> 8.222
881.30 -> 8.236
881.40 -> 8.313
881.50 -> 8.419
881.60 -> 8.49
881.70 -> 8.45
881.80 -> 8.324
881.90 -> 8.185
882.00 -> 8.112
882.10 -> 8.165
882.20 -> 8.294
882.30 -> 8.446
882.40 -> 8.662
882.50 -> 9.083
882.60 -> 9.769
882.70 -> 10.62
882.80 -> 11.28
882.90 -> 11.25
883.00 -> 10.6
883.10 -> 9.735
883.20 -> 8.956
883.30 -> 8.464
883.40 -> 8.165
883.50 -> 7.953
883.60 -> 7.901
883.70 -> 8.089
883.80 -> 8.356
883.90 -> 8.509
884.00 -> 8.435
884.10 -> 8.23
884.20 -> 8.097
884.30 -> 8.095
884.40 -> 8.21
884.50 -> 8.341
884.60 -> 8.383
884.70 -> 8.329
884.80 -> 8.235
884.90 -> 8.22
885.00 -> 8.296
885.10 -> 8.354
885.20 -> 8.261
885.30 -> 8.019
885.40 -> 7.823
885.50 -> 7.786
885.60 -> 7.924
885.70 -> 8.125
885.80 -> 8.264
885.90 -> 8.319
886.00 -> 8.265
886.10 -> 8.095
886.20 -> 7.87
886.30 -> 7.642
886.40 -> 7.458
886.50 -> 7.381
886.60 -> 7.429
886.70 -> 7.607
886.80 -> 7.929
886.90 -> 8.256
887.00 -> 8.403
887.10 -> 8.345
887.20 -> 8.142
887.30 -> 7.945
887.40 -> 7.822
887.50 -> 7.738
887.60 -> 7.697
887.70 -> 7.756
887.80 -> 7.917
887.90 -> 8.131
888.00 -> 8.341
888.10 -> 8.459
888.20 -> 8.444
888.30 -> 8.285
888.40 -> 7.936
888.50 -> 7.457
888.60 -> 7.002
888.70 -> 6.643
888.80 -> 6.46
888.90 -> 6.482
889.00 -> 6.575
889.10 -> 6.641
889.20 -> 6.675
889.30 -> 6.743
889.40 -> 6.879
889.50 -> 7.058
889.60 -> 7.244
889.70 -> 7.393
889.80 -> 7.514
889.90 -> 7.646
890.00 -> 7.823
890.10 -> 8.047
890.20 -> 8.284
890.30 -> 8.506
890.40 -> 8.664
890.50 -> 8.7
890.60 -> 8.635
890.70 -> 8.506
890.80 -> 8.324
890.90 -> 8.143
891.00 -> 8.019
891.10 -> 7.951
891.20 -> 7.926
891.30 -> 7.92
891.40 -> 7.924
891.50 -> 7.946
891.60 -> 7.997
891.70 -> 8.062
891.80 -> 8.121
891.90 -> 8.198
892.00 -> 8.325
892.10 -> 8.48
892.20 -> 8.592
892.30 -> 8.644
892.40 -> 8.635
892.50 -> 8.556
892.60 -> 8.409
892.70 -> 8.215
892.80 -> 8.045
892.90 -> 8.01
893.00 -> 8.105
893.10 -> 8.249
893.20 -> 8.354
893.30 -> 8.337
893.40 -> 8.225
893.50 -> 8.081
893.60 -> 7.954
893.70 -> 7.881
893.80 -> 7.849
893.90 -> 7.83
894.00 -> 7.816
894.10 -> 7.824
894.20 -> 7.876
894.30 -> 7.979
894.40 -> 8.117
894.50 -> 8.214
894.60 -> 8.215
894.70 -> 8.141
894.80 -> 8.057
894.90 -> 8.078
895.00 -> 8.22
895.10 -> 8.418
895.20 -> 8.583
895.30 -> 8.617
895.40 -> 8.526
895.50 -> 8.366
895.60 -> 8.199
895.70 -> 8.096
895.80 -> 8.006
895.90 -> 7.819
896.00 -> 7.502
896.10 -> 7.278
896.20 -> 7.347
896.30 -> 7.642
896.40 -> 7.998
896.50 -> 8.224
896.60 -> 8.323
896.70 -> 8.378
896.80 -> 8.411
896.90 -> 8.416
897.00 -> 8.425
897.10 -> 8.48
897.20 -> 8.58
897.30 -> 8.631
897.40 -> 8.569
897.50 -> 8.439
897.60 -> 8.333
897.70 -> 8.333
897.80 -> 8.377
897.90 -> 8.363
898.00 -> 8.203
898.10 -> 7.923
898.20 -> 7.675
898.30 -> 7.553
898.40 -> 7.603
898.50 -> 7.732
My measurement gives 9.24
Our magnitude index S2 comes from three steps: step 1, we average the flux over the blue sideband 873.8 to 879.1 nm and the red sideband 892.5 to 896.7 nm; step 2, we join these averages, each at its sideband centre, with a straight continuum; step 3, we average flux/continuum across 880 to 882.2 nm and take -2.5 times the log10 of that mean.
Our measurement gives 0.04 mag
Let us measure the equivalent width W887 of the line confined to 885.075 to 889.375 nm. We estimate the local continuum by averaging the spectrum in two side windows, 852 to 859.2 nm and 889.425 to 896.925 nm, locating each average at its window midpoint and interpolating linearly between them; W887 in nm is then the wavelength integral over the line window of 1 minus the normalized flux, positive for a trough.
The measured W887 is 0.241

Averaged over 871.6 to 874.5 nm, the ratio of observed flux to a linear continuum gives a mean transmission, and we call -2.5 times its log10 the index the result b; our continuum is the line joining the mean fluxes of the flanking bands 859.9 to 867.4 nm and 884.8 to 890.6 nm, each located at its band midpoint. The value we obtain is -0.10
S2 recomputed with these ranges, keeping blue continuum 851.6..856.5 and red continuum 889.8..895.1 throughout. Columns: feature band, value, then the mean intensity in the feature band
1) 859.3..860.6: 0.036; 8.36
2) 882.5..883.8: -0.129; 9.35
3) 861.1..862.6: -0.017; 8.75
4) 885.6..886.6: 0.047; 7.91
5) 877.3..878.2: -0.082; 9.03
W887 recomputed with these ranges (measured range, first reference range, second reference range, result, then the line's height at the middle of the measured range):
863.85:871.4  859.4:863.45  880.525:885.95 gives -0.09 nm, 8.6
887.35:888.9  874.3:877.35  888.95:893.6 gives 0.10 nm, 8.25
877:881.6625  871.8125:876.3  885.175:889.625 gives 0.09 nm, 8.54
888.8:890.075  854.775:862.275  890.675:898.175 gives 0.18 nm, 8.23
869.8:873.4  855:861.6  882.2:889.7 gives -0.25 nm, 8.36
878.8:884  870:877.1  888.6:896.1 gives 0.12 nm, 8.62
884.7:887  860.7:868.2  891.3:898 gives 0.09 nm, 8.33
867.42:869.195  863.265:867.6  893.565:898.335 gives 0.01 nm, 8.6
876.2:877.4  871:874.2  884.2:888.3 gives -0.14 nm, 8.75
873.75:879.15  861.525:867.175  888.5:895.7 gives -0.40 nm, 8.4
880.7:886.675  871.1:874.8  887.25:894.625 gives -0.08 nm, 8.34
